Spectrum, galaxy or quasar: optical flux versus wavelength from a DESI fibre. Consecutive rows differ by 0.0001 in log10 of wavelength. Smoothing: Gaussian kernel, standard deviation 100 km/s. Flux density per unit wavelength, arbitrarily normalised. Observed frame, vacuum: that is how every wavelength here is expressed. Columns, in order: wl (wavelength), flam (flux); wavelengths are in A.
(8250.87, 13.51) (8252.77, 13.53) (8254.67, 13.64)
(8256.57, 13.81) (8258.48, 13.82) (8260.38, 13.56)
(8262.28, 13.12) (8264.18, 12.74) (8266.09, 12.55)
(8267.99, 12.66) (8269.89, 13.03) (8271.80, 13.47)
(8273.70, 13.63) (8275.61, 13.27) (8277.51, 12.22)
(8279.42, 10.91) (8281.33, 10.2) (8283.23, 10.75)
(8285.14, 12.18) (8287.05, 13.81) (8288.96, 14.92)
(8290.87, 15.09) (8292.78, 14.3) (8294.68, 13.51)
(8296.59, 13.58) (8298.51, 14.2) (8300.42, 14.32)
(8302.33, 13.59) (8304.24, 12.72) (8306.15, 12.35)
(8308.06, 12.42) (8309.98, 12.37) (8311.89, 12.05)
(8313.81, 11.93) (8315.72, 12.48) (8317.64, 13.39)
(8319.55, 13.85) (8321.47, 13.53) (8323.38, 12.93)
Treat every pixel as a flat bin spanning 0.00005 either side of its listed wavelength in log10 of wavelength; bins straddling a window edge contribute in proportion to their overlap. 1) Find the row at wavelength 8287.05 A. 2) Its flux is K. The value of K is 13.81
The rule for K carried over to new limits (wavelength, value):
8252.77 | 13.53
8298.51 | 14.2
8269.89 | 13.03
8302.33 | 13.59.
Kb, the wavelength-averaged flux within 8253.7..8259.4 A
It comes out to 13.7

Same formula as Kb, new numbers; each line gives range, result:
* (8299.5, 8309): 13.1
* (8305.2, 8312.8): 12.3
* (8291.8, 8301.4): 14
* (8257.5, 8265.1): 13.3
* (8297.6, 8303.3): 14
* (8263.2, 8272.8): 12.9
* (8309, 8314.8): 12.1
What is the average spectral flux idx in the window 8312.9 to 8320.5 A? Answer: 12.9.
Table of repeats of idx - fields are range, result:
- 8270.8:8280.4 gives 12.7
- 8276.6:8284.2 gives 11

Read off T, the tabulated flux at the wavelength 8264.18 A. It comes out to 12.74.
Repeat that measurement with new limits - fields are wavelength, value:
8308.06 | 12.42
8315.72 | 12.48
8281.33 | 10.2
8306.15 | 12.35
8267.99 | 12.66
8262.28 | 13.12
